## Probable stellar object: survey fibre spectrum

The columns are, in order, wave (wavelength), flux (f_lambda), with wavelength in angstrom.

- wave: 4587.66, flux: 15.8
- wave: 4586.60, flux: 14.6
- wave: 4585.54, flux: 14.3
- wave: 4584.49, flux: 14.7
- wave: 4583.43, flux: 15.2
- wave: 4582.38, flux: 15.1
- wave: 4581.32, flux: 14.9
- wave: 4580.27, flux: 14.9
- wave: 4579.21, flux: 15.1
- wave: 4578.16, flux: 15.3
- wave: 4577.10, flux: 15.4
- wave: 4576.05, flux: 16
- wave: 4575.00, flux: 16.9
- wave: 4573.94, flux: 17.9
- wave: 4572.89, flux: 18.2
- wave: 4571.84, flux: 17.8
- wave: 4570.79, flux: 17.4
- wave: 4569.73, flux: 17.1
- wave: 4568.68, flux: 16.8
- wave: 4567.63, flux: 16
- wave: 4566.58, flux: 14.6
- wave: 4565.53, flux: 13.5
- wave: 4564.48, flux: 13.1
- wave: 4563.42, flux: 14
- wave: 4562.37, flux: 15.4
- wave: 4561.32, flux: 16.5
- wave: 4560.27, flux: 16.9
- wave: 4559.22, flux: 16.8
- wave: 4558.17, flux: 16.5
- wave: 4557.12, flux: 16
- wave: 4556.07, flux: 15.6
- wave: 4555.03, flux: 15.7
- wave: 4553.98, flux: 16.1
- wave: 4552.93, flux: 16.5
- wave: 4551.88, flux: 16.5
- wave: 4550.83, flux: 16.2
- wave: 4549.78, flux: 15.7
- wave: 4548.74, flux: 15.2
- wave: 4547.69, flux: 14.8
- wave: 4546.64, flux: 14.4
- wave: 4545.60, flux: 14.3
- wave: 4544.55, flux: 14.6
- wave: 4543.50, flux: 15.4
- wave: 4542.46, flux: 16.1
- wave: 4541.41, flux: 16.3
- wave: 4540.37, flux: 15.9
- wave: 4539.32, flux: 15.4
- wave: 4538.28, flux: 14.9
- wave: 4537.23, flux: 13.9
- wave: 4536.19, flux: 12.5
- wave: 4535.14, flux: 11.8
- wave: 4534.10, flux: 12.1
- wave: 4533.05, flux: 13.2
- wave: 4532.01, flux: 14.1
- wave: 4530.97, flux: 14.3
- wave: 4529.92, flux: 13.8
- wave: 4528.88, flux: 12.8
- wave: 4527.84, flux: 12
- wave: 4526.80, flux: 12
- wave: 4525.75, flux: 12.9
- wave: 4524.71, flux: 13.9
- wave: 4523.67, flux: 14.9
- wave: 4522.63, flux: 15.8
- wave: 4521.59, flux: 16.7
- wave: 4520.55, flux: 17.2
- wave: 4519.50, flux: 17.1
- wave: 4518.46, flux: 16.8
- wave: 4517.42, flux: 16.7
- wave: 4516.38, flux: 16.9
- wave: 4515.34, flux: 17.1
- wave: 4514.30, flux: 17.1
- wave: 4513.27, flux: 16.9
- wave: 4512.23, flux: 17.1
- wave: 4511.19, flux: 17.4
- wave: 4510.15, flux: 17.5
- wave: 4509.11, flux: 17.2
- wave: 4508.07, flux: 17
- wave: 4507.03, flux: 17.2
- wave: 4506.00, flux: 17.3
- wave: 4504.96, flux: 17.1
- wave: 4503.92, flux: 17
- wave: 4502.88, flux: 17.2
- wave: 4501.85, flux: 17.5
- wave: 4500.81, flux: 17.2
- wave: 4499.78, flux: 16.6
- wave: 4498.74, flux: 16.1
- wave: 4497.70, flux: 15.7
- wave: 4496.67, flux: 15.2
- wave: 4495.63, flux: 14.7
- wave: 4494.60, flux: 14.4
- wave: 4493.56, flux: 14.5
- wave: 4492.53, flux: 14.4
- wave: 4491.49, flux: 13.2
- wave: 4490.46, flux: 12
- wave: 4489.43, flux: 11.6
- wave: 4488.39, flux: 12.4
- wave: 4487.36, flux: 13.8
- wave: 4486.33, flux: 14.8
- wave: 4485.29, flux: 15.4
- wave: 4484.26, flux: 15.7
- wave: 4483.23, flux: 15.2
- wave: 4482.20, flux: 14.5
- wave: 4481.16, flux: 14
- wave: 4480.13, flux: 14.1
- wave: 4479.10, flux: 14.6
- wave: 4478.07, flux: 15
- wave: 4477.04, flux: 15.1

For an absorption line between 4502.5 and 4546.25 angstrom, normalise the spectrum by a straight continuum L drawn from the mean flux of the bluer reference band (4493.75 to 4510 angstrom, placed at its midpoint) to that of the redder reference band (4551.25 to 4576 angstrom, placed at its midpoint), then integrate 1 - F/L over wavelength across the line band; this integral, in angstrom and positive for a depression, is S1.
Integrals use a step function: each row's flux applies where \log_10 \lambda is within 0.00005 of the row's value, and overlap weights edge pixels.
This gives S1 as 2.57 angstrom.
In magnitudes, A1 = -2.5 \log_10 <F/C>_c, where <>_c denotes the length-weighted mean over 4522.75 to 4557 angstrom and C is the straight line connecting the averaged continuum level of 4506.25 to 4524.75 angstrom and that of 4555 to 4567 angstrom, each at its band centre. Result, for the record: 0.10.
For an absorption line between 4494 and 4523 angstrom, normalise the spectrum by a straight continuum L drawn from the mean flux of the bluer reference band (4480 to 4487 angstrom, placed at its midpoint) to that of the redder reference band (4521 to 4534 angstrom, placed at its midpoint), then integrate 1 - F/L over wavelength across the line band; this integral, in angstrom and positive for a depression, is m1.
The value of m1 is -4.99 angstrom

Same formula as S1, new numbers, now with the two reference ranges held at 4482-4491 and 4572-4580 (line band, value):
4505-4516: -1.95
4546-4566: 0.39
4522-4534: 1.19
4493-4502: -0.92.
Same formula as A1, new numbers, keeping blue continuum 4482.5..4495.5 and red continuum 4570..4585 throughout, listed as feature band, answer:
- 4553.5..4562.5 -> -0.04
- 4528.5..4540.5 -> 0.11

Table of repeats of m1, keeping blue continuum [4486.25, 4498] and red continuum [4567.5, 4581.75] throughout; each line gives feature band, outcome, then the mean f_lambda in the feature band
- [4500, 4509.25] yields -1.9 angstrom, 17.2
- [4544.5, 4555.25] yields 0.1 angstrom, 15.5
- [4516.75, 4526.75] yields -0.6 angstrom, 15.6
